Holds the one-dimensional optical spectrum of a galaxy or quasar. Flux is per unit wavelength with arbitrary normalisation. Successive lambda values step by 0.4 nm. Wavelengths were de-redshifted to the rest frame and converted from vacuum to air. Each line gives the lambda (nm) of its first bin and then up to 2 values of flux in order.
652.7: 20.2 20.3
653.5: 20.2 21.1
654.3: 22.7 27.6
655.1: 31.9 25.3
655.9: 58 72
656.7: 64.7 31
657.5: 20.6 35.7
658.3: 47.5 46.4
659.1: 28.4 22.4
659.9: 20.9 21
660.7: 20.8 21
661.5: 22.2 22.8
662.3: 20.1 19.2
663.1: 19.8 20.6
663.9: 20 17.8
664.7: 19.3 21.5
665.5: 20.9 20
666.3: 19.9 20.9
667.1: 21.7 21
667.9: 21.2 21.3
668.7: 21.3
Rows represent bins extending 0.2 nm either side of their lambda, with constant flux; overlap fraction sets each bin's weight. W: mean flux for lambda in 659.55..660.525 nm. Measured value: 21.2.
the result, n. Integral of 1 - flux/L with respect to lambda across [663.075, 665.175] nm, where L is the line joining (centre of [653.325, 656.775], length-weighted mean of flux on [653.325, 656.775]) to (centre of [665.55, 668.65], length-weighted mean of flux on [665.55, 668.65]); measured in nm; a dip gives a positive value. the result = 0.44 nm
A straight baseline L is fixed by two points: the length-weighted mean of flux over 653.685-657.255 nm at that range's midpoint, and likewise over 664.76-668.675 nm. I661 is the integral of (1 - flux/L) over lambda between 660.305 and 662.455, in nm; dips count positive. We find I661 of 0.60 nm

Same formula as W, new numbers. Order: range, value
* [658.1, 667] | 23.3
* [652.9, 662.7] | 30.8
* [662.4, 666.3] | 19.9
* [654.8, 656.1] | 37.6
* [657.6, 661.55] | 28.7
